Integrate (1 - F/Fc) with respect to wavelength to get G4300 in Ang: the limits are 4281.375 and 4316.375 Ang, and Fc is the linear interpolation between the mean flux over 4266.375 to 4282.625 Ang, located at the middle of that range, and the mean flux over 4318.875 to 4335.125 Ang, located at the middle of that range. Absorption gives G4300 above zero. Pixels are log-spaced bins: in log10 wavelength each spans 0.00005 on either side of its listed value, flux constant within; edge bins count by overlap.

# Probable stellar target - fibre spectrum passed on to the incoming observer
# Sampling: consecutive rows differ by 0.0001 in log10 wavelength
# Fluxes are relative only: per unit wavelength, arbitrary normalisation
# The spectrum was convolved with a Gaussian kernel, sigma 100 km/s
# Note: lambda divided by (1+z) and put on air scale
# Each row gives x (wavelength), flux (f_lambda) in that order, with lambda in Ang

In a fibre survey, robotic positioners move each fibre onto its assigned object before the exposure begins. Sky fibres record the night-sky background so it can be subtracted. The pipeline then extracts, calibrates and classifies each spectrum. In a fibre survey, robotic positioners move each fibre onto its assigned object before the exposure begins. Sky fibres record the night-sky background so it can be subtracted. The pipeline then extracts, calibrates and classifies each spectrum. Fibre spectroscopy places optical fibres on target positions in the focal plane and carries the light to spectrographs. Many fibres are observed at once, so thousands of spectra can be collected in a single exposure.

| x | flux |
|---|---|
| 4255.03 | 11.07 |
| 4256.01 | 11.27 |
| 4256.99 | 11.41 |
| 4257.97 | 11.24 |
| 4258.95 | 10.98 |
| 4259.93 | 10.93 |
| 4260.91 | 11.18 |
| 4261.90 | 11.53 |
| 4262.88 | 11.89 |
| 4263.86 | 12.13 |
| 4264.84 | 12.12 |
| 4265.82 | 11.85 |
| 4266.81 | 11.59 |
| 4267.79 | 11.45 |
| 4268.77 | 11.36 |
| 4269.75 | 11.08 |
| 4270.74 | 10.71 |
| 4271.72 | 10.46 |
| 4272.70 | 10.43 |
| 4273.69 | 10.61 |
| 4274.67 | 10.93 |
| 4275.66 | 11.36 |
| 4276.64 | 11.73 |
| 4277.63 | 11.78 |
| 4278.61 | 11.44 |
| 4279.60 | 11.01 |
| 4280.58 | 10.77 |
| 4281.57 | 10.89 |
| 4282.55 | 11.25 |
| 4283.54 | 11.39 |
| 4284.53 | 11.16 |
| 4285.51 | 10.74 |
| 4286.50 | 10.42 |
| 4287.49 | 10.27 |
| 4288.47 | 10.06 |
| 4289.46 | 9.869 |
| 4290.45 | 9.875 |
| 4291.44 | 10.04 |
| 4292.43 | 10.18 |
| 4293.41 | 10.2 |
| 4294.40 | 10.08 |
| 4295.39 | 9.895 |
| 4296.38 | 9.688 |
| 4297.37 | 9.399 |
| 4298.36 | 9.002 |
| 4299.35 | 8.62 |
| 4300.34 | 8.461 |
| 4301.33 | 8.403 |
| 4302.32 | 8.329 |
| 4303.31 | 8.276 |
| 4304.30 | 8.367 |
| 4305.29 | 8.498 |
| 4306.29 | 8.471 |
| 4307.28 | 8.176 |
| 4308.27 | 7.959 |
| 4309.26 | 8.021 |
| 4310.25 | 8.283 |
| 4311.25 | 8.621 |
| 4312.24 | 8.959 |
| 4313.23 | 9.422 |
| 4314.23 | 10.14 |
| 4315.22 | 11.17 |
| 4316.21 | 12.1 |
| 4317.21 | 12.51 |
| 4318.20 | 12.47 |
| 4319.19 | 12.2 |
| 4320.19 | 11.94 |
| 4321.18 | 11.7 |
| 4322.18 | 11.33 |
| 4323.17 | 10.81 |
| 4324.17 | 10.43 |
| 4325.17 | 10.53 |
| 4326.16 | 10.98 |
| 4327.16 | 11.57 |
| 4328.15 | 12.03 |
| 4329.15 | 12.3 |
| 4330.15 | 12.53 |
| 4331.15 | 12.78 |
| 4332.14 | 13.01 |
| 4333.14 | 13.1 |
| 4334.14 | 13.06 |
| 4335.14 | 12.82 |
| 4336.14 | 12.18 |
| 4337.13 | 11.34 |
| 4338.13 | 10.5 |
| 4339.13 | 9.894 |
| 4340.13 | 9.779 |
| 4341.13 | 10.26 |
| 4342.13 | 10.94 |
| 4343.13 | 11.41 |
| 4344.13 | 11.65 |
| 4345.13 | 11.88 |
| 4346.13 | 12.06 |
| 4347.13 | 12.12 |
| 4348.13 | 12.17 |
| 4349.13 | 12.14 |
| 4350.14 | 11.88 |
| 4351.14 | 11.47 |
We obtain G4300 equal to 5.90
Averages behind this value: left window 11.1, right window 11.9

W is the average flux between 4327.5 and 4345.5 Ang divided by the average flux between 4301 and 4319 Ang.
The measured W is 1.2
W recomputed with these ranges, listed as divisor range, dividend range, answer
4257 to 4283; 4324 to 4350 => 1.04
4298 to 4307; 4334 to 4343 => 1.31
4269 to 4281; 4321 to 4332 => 1.05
